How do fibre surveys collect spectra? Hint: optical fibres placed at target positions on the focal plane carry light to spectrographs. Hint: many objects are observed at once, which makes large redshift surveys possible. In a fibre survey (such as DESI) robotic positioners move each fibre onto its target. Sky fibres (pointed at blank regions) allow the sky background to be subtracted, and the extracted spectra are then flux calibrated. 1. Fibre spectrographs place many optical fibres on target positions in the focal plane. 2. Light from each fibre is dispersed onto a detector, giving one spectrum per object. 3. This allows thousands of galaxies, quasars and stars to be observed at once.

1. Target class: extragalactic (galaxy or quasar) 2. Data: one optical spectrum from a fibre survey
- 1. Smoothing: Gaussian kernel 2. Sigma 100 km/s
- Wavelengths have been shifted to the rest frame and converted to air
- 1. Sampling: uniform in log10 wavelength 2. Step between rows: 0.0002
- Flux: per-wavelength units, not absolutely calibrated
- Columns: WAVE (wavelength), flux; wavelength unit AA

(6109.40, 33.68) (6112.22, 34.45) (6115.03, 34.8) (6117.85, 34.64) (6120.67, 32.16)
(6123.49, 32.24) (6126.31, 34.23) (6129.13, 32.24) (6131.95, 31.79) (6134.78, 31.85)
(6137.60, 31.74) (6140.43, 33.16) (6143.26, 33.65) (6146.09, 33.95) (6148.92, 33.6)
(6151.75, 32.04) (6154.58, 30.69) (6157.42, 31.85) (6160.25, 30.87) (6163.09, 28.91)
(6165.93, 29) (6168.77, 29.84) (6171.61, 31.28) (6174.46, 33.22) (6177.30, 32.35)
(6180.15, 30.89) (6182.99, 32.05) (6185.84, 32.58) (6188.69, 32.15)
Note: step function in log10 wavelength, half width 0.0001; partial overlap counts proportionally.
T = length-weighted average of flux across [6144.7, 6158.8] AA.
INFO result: 32.4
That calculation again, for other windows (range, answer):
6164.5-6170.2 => 29.4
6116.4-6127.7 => 33.3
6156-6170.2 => 30.1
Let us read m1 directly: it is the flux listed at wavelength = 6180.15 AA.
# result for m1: 30.89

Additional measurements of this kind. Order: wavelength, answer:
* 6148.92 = 33.6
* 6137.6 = 31.74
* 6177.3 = 32.35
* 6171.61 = 31.28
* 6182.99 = 32.05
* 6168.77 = 29.84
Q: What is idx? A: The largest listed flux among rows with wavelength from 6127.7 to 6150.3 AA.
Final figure 33.95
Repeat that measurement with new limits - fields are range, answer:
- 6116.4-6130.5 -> 34.64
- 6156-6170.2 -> 31.85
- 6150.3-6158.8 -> 32.04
